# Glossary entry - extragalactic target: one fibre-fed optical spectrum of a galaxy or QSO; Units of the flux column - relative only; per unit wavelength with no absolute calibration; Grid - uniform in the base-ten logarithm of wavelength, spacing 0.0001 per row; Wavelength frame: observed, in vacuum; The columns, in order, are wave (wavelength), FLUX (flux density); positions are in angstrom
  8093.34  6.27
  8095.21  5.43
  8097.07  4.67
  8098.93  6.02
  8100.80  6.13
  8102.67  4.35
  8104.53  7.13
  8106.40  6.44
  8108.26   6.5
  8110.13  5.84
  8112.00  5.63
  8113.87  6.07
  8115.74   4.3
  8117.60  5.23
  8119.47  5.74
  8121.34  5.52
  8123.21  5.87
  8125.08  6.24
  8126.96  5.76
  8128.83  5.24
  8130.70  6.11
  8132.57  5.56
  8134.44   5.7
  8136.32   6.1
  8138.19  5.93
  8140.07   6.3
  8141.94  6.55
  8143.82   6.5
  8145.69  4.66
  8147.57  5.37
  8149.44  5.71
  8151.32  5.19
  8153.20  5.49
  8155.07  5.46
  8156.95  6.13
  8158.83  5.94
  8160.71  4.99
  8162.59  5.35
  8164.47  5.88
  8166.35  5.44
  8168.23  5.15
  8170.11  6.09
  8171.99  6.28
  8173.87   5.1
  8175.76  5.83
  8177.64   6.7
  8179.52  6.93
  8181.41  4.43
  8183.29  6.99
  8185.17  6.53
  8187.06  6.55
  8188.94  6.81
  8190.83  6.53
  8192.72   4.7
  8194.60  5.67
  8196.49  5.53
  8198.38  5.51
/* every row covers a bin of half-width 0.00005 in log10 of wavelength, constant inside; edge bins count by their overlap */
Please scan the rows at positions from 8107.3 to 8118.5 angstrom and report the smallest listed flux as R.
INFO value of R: 4.3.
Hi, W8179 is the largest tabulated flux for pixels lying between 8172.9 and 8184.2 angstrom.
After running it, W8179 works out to 6.99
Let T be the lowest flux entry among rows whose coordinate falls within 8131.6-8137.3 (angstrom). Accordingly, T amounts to 5.56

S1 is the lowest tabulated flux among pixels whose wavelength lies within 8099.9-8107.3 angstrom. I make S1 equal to 4.35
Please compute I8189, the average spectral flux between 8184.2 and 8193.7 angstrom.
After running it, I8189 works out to 6.23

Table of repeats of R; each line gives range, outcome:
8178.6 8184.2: 4.43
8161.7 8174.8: 5.1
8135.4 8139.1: 5.93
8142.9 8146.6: 4.66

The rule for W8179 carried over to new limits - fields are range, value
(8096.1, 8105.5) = 7.13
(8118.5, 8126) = 6.24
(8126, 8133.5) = 6.11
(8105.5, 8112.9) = 6.5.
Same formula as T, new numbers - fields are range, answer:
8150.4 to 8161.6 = 4.99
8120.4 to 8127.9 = 5.52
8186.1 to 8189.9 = 6.55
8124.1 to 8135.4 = 5.24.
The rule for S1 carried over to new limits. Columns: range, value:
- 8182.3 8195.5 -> 4.7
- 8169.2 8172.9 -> 6.09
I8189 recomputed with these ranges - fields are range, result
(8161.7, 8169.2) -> 5.46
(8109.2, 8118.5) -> 5.42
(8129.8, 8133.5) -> 5.84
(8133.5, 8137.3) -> 5.9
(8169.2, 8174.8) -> 5.83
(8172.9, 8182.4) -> 5.8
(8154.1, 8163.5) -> 5.58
